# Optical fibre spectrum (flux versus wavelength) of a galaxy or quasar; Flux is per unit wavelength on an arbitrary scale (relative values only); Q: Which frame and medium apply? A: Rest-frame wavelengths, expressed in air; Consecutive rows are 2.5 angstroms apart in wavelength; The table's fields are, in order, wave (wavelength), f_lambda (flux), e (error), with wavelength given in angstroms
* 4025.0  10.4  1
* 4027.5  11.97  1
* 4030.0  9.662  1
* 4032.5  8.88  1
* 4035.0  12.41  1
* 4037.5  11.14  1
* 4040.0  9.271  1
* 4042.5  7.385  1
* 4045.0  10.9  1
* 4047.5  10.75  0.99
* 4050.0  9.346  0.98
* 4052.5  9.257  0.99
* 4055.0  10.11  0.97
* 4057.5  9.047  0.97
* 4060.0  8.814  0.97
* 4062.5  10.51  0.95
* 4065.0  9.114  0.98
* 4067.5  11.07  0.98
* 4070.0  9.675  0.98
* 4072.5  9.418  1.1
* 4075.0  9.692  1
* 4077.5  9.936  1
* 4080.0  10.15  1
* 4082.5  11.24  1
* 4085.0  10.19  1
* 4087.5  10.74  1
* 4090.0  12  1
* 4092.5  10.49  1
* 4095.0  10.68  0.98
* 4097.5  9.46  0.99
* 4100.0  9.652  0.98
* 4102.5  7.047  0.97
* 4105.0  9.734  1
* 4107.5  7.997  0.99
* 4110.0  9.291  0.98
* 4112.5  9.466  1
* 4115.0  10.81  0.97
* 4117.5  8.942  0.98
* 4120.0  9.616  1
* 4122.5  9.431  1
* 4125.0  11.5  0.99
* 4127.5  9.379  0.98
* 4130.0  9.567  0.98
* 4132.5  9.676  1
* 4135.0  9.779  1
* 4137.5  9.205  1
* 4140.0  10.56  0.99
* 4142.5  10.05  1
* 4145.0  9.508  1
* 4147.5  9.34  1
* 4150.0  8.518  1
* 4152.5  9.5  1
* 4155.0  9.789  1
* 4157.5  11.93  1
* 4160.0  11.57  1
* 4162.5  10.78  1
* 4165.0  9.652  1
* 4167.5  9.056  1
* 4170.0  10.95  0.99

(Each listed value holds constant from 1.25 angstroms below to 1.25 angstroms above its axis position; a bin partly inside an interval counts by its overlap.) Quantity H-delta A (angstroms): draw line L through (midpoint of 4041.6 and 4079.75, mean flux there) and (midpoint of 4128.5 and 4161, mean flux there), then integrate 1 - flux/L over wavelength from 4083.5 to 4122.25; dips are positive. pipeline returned 0.2 angstroms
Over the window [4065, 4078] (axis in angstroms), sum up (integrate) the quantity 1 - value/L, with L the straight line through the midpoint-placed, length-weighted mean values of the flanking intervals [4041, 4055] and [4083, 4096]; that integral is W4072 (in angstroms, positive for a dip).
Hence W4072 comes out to 0.5 angstroms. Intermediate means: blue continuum 9.58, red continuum 10.8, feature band 9.88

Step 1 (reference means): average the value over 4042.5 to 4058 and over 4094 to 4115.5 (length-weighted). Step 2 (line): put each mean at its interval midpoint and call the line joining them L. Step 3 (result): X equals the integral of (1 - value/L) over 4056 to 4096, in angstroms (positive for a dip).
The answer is -2.7 angstroms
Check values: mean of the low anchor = 9.74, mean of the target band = 10.2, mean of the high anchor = 9.28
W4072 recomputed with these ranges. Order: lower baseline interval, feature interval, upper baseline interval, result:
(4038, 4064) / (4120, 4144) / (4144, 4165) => 0.24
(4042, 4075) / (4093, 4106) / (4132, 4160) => 0.55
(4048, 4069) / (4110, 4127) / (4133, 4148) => -0.25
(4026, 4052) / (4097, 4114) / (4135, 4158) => 1.63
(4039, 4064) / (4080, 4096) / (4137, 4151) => -2.16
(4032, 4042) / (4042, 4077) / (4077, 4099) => 2.40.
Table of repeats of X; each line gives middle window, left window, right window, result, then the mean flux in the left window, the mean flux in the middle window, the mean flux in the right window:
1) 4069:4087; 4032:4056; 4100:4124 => -0.9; 9.98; 10.1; 9.2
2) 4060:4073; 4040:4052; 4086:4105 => -0.2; 9.54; 9.88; 9.99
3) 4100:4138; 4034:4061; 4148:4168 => 2.2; 9.84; 9.44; 10.1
